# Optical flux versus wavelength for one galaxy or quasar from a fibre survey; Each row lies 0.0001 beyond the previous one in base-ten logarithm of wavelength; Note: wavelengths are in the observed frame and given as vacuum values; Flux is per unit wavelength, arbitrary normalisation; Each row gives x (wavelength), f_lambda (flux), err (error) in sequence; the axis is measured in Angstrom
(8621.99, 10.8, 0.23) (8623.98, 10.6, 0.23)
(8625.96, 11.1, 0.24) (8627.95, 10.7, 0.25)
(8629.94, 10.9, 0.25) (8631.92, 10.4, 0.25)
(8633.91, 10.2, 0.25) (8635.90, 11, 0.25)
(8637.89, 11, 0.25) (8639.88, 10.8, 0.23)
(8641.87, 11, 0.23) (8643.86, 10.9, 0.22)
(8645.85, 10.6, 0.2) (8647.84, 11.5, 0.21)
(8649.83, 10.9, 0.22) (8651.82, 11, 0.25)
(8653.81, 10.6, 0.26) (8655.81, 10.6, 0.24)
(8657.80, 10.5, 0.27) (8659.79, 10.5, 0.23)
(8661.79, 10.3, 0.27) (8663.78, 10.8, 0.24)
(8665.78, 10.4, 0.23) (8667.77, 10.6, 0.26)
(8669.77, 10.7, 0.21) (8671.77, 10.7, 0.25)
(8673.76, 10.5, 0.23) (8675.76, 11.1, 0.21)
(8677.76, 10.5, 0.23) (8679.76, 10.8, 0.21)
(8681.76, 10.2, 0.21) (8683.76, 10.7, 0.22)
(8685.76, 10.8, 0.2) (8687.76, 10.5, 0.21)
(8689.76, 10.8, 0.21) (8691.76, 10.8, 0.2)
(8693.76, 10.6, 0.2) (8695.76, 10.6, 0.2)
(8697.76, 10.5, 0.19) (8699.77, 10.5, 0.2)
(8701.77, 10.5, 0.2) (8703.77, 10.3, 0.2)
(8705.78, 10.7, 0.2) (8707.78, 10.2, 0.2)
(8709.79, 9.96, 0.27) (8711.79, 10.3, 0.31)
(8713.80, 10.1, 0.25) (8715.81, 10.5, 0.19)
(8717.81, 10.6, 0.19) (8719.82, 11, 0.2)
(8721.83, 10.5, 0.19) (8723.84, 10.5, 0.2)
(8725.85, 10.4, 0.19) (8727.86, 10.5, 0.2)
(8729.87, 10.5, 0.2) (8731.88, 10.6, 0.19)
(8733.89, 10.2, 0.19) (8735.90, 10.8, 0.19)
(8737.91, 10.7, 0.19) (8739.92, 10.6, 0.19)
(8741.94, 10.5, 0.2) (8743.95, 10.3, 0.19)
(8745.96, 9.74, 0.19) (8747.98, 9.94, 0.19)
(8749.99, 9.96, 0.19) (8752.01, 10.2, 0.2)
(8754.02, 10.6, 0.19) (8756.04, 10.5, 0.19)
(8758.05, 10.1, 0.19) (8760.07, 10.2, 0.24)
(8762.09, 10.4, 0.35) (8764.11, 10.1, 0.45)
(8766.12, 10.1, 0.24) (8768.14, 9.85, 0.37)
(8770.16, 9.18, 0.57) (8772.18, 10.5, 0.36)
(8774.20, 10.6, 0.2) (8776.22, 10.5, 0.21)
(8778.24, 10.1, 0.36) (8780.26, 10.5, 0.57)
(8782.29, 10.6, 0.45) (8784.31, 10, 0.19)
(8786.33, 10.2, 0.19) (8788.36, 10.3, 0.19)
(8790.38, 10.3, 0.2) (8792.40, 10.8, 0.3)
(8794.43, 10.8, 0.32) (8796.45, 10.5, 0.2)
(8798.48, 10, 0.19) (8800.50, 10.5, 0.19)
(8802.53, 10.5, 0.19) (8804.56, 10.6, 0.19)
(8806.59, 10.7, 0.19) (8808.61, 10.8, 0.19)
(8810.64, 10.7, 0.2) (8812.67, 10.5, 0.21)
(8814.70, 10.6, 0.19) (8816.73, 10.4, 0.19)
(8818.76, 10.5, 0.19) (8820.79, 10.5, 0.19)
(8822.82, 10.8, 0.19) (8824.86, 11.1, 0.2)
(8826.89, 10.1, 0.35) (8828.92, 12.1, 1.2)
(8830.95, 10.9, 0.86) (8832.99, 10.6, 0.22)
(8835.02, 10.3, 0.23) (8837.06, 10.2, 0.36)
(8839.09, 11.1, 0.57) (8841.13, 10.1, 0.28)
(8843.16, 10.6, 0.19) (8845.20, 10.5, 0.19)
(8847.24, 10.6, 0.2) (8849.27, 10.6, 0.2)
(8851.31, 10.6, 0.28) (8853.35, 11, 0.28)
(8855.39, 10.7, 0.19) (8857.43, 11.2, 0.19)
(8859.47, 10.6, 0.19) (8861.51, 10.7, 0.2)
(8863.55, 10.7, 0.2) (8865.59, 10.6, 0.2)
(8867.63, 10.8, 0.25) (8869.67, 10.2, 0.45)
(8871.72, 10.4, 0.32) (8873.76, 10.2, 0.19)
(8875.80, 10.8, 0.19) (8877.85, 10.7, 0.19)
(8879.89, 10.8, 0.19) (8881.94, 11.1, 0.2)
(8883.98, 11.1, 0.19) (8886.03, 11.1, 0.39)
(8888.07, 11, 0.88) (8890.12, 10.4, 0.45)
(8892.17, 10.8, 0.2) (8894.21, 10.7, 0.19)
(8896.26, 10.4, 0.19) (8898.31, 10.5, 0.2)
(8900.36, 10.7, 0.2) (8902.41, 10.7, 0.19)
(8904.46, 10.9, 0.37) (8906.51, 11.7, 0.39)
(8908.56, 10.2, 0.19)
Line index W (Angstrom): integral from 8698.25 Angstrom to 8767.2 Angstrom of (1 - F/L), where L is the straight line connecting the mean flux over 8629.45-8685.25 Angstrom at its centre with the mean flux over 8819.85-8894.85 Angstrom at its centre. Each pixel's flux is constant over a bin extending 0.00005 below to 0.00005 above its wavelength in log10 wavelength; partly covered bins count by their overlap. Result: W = 2.2 Angstrom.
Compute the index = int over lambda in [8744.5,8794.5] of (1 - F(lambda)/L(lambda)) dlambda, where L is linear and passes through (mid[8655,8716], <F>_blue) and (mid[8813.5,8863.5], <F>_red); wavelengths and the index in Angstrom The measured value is 1.8 Angstrom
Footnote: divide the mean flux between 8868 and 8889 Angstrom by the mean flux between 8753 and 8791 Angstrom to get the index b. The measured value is 1.05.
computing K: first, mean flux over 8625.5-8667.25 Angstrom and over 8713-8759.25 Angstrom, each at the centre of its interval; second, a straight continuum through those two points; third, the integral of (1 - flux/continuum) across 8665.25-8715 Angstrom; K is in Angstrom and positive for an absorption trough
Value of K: 0.2 Angstrom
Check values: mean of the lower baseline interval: 10.7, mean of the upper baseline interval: 10.4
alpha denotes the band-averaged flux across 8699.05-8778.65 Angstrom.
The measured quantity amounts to 10.3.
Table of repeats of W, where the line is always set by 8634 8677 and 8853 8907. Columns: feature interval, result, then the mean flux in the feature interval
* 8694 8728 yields 0.9 Angstrom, 10.5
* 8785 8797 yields 0.3 Angstrom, 10.5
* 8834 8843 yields 0.3 Angstrom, 10.4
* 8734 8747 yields 0.4 Angstrom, 10.4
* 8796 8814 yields 0.4 Angstrom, 10.5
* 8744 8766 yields 1.2 Angstrom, 10.2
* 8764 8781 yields 0.9 Angstrom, 10.2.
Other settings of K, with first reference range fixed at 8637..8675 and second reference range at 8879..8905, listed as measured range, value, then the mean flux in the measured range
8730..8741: 0.2 Angstrom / 10.6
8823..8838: 0.0 Angstrom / 10.8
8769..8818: 1.5 Angstrom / 10.4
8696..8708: 0.3 Angstrom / 10.5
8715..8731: 0.3 Angstrom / 10.6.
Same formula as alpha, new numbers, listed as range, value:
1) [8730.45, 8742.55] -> 10.6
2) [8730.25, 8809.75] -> 10.3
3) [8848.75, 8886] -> 10.7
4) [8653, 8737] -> 10.5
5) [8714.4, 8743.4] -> 10.6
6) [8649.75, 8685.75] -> 10.6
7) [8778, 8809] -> 10.5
